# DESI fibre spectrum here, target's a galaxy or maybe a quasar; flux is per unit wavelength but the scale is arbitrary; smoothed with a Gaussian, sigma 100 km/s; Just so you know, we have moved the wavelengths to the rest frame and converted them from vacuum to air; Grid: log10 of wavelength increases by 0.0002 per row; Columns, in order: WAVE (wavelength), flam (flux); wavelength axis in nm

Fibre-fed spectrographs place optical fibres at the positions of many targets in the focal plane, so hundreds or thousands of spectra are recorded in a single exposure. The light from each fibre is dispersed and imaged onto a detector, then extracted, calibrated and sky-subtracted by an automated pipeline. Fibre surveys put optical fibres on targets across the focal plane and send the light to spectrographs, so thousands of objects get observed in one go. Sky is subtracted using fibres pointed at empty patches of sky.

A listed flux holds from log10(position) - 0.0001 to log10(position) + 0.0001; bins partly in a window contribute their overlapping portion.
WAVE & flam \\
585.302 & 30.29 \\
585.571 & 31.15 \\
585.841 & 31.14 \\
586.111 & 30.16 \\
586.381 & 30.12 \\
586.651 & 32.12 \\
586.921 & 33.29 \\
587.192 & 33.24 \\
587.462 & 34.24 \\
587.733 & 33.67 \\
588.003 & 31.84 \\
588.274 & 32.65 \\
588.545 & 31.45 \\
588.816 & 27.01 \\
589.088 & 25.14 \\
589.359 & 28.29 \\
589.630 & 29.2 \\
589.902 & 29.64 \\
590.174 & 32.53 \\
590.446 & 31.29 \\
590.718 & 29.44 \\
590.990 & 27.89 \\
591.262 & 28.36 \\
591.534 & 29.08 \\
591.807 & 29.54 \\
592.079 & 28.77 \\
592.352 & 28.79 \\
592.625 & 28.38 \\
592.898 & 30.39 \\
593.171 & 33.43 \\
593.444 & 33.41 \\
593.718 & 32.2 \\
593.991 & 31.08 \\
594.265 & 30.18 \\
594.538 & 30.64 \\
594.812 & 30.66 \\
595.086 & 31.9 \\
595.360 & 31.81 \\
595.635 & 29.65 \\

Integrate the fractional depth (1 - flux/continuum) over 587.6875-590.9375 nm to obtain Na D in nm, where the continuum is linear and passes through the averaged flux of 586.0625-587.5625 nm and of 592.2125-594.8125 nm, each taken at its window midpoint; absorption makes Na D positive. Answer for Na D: 0.18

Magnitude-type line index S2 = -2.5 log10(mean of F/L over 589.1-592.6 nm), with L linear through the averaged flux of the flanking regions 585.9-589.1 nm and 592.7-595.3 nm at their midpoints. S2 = 0.08 mag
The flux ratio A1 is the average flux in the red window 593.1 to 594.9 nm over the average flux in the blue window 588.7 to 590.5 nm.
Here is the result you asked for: 1.09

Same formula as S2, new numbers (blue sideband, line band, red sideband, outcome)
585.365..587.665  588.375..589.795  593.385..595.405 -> 0.123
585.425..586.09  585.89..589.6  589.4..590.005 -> -0.031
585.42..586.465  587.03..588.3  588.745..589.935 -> -0.139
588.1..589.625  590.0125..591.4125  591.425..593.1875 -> -0.022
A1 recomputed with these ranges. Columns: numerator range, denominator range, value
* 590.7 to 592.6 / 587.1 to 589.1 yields 0.91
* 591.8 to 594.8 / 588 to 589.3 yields 1.05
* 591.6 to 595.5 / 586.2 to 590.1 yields 1.00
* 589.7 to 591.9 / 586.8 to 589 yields 0.93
